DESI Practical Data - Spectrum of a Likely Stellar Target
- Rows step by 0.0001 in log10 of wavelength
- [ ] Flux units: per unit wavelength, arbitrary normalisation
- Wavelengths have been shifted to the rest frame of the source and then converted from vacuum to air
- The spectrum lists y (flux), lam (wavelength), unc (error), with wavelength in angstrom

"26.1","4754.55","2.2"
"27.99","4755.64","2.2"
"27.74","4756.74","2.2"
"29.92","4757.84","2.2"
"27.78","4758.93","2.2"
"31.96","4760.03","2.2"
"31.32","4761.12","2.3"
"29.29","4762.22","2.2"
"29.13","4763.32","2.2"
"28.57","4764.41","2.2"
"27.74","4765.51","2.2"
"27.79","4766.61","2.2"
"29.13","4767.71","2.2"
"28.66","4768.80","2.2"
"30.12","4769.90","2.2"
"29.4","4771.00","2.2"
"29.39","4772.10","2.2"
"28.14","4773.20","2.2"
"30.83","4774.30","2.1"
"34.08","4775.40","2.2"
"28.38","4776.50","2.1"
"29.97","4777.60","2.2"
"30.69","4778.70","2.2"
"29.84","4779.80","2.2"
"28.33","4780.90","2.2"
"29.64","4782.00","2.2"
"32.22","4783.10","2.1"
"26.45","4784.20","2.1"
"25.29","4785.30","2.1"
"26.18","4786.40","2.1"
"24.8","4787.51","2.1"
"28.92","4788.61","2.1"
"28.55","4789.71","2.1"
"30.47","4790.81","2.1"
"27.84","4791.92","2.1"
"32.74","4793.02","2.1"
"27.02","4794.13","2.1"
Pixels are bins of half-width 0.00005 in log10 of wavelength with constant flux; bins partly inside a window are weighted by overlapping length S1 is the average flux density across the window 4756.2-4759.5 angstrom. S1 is 28.5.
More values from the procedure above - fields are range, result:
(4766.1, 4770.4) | 28.9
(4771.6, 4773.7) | 28.8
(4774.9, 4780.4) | 30.5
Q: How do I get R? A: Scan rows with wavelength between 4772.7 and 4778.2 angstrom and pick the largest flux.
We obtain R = 34.08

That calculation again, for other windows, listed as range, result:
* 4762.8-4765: 29.13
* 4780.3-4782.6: 29.64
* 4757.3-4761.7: 31.96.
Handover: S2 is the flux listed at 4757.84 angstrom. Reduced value 29.92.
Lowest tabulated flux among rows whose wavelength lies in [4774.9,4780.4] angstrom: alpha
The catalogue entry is 28.38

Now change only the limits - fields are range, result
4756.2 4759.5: 27.74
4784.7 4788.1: 24.8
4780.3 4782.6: 28.33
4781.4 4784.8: 26.45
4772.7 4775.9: 28.14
